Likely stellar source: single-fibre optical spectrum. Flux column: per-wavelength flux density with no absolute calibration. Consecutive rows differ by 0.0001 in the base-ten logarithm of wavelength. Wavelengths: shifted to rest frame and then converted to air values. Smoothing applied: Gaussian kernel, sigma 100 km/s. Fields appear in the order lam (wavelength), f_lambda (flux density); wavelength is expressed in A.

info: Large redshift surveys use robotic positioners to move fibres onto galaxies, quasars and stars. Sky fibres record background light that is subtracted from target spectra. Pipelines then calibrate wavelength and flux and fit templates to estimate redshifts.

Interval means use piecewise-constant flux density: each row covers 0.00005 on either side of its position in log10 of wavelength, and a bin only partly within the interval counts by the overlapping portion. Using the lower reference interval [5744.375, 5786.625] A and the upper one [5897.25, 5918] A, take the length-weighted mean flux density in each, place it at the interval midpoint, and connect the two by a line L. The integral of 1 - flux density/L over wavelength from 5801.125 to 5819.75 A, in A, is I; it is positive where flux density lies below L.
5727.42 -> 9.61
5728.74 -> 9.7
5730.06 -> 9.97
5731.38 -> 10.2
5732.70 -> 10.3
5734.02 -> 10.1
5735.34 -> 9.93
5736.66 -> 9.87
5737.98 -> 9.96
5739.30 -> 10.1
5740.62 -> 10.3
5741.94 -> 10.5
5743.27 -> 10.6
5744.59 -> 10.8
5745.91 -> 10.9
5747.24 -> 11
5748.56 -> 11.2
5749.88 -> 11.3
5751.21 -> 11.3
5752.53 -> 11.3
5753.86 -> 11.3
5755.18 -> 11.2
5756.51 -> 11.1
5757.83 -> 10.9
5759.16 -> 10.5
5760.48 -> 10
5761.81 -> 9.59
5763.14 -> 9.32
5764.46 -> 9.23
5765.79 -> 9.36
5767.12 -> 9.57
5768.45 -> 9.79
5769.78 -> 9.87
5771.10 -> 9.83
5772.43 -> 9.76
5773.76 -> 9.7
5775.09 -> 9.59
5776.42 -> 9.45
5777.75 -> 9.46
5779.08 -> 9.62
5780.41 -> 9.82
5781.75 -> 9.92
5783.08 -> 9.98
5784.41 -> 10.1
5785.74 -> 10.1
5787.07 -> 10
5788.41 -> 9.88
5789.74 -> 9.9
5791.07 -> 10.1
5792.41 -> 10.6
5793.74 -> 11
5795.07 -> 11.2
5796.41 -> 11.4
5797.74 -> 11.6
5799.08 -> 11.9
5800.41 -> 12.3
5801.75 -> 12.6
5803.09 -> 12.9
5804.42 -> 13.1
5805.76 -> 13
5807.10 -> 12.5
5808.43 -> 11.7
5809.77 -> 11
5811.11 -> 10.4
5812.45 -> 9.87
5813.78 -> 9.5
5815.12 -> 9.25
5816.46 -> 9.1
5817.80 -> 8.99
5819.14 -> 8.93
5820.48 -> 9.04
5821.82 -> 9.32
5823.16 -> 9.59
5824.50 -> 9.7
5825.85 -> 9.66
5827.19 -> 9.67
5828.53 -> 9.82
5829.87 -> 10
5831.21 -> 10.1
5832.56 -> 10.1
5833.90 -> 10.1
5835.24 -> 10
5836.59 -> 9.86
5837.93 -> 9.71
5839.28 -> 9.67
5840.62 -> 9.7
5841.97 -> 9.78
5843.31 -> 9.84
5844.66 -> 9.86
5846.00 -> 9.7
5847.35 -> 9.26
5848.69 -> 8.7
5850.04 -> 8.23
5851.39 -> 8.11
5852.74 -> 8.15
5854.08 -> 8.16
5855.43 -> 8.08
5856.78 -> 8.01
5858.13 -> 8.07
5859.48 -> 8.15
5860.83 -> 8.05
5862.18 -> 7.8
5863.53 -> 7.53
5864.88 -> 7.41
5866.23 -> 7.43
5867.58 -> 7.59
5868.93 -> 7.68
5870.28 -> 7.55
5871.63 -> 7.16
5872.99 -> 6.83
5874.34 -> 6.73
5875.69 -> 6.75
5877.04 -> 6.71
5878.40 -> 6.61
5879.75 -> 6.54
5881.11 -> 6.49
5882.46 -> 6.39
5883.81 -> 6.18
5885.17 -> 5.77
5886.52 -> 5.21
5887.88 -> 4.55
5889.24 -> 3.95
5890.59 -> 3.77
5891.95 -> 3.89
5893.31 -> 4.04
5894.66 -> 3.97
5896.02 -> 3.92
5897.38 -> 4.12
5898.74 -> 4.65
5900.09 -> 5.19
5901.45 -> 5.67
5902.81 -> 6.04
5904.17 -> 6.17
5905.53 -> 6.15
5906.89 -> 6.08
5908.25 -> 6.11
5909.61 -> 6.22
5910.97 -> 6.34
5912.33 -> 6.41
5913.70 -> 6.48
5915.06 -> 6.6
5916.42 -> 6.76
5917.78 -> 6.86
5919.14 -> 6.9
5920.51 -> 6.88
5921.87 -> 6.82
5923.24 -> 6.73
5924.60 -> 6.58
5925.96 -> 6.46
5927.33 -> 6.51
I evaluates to -4.2 A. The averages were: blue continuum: 10.2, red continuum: 6.02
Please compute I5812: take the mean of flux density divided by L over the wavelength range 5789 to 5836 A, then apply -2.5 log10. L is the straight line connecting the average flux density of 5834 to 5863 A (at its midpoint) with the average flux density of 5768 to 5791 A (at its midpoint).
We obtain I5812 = -0.128 mag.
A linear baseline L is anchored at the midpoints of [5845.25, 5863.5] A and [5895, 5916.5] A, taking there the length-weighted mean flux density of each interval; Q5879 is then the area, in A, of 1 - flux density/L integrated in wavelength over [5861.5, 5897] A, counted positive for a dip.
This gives 5.36 A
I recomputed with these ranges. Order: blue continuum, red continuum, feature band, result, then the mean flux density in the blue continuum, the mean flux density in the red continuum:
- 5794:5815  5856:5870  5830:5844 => -0.6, 11.6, 7.77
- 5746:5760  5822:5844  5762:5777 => 1.7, 11.1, 9.82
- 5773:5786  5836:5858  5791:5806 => -3.6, 9.76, 9.02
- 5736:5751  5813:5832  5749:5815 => -3.6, 10.6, 9.48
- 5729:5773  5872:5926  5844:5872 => -4.0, 10.3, 5.86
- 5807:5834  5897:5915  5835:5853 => -1.2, 9.86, 5.87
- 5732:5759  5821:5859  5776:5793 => 0.3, 10.7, 9.31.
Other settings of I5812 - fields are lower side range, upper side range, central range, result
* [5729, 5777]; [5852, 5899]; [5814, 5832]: -0.18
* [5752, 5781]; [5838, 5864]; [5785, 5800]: -0.12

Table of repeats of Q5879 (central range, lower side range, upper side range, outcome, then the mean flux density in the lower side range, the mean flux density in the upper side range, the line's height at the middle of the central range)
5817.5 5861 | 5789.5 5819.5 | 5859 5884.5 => -1.1 A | 11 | 7.13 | 9.01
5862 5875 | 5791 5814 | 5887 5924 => 0.7 A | 11.6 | 5.6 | 7.74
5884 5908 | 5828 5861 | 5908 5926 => 7.8 A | 9.18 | 6.6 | 7.35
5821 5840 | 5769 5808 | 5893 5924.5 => -1.6 A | 10.7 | 5.91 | 9.05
